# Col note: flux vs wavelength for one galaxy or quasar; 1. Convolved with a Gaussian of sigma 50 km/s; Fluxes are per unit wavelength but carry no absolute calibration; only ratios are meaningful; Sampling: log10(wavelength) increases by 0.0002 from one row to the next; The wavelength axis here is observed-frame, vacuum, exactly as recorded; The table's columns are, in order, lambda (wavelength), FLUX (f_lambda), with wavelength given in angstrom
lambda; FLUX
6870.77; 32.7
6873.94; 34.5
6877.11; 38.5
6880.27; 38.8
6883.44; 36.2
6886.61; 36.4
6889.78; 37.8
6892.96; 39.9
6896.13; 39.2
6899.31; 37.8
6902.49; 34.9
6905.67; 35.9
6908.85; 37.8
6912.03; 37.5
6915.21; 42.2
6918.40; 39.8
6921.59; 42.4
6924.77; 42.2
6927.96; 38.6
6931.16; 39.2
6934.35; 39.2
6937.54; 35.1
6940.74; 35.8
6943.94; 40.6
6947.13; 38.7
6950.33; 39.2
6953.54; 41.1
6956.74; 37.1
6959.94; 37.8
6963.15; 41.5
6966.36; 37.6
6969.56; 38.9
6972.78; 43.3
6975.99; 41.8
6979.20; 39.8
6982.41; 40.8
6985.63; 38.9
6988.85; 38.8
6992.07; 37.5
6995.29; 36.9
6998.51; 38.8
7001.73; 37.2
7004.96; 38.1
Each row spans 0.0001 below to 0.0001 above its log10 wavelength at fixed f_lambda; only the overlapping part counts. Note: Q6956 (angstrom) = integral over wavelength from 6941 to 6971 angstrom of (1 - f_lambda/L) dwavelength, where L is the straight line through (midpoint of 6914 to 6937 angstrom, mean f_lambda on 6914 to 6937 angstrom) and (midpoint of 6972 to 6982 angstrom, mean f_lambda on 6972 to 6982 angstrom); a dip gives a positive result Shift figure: 1.41 angstrom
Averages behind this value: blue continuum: 40.2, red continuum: 41.4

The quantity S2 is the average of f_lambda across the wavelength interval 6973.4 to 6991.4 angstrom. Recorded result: 40.1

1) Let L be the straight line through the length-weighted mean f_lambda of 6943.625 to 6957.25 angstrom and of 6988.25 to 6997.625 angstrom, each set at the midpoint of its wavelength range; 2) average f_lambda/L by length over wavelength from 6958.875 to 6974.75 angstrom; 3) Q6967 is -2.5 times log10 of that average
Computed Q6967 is -0.03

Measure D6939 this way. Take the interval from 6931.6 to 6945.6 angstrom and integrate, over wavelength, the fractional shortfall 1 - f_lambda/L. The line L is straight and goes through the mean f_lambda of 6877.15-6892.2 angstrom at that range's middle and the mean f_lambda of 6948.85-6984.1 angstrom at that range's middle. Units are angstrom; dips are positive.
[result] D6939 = 0.5 angstrom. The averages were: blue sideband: 37.6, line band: 37.8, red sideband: 39.9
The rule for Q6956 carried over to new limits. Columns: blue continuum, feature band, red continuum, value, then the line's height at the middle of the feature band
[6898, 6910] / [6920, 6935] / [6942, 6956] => -0.9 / 38.1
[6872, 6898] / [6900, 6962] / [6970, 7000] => -0.3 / 38.5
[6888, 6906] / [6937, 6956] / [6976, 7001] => -0.1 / 38.4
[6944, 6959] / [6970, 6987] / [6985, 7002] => -1.0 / 38.4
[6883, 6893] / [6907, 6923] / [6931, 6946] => -0.9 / 37.7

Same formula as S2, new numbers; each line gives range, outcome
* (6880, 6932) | 38.6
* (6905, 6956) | 39.1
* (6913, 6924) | 41.3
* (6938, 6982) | 39.4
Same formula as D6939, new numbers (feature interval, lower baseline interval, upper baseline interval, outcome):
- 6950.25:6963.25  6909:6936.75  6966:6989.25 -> 0.31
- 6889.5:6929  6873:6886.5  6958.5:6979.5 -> -0.91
